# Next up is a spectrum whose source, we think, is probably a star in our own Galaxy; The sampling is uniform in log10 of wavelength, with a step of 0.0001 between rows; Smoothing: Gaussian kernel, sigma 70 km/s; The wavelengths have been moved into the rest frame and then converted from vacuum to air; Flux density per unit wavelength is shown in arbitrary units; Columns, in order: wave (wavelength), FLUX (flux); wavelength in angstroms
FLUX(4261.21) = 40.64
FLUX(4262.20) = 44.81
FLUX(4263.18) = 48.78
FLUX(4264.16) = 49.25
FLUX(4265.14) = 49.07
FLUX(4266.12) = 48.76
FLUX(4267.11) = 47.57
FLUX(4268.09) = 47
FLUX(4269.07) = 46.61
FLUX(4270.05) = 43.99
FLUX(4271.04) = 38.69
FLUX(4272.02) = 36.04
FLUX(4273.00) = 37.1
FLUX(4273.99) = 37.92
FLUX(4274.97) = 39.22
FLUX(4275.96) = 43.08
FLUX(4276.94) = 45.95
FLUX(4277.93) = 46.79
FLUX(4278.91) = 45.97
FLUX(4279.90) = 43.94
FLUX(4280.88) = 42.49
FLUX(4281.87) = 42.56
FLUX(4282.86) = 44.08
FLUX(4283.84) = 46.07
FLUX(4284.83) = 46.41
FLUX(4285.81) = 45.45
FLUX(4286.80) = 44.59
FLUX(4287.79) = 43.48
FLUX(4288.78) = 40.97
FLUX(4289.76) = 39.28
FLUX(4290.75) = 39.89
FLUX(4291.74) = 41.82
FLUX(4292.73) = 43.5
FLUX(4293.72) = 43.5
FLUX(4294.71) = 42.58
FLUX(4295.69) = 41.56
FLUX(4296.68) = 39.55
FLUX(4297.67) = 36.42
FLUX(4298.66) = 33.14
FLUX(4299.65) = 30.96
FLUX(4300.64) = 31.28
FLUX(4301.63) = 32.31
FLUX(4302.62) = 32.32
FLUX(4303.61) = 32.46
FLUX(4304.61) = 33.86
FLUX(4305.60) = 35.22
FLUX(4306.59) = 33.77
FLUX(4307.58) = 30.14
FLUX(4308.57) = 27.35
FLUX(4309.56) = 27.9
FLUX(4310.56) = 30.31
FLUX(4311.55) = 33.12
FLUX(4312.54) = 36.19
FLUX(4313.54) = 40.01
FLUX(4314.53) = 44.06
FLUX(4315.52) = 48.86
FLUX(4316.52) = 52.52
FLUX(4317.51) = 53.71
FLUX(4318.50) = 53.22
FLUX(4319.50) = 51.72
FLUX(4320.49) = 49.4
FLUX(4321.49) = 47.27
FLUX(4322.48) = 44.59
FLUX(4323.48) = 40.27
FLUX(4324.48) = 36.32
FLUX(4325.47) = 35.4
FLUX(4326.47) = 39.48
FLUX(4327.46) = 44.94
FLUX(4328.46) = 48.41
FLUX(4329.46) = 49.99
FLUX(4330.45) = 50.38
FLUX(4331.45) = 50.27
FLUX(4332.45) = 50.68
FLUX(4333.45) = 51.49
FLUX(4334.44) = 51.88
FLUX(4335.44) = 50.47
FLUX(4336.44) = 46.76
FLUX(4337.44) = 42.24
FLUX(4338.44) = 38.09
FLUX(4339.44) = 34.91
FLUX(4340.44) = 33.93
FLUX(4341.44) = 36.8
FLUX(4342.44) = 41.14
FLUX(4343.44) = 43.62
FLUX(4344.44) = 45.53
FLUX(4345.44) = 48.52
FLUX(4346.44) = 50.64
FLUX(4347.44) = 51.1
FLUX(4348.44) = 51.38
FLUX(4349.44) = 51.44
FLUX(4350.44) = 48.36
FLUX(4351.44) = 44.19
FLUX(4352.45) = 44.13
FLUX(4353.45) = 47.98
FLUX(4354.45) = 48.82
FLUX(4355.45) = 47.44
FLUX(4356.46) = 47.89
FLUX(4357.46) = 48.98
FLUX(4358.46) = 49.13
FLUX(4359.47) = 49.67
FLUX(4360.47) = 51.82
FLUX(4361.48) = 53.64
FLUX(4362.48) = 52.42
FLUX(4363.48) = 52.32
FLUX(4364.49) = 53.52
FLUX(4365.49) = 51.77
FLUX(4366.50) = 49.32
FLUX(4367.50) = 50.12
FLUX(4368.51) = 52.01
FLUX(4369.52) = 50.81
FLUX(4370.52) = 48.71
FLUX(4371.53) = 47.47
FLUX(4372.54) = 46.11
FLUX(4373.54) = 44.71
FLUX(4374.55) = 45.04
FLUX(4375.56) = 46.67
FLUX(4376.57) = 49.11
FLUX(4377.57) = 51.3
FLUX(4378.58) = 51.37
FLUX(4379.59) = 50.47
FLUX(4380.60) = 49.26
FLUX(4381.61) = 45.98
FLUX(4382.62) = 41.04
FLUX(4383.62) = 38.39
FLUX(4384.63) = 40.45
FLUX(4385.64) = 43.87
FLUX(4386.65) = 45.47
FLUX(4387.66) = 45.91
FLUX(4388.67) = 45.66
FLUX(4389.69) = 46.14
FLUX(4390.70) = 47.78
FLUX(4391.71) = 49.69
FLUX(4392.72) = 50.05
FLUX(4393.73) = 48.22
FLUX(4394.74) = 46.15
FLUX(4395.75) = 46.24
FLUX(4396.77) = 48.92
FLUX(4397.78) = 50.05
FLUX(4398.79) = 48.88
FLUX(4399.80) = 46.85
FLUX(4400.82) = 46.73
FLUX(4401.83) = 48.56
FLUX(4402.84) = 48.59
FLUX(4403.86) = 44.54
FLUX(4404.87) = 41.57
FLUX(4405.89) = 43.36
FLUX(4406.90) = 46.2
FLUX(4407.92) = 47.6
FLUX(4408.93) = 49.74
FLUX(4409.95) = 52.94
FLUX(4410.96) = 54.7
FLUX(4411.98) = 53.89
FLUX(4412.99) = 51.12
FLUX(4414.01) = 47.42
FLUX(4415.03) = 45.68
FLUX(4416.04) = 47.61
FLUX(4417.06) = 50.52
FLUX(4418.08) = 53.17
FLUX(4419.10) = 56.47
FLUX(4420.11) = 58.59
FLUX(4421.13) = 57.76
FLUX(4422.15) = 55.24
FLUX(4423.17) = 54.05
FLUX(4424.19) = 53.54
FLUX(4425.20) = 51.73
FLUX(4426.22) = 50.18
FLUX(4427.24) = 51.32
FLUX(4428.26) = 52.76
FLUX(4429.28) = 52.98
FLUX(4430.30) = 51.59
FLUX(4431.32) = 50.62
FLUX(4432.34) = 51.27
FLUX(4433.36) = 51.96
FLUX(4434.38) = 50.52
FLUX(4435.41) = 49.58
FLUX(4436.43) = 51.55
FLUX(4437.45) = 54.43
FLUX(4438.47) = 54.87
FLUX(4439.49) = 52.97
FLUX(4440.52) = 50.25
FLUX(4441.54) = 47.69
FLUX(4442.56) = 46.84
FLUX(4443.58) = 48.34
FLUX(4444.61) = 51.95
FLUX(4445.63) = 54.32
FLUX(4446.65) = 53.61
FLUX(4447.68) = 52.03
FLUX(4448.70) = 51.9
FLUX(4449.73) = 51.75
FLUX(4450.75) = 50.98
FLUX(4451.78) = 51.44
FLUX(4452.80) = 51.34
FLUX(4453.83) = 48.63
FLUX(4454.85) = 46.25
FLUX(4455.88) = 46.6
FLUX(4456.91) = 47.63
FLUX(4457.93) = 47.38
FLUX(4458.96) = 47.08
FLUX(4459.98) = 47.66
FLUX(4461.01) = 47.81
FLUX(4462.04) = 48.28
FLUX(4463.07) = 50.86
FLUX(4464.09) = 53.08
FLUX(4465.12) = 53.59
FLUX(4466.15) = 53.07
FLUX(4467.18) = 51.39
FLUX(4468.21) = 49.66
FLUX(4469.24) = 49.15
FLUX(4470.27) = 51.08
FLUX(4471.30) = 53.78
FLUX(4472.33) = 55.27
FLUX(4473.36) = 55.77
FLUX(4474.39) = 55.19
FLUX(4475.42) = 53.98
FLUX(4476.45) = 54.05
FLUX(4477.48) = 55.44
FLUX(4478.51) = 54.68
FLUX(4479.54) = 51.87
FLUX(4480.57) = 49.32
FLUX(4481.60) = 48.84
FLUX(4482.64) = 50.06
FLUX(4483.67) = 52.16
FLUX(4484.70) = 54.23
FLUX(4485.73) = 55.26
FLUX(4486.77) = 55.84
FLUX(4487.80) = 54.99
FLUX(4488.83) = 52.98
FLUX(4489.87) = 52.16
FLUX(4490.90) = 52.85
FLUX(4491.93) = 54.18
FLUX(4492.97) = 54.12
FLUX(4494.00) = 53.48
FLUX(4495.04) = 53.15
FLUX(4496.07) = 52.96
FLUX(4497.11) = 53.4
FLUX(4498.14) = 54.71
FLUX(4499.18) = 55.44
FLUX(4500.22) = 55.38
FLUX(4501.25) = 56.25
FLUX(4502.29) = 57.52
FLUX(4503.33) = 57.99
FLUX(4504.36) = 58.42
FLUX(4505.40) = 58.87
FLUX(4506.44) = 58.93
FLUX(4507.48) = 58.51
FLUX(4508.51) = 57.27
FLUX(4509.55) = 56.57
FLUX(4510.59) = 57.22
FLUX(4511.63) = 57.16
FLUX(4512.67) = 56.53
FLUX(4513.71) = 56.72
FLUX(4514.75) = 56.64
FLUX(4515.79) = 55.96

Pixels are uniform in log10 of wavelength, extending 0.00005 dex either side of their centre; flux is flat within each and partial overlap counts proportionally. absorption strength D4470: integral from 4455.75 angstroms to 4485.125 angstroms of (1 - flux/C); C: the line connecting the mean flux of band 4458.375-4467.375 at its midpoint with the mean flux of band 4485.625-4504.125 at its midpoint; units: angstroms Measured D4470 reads -0.1 angstroms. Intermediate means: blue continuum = 50.2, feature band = 51.4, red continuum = 54.6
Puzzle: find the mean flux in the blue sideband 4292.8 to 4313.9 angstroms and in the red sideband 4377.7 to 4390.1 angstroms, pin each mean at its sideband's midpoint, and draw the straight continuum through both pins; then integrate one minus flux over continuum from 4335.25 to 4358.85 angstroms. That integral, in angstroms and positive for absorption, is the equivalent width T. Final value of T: -2.9 angstroms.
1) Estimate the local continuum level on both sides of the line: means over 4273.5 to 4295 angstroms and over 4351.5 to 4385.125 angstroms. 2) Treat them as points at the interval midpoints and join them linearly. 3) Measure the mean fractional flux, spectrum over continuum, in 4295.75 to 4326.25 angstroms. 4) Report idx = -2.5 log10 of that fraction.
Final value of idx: 0.17 mag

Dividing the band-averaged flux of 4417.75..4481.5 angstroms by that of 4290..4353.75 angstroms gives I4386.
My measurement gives 1.23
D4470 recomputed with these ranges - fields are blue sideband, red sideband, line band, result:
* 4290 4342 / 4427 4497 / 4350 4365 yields -1.83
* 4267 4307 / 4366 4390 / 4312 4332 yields -1.37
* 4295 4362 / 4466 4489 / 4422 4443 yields -0.72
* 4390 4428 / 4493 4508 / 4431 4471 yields 1.65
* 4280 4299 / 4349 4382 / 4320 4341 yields 0.59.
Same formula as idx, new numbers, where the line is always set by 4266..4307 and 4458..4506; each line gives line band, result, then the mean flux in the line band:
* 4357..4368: -0.13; 51.2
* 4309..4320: -0.01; 42.8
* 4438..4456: 0.00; 50.7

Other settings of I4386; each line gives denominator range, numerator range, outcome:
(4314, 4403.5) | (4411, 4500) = 1.10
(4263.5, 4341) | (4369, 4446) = 1.17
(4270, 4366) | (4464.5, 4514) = 1.26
